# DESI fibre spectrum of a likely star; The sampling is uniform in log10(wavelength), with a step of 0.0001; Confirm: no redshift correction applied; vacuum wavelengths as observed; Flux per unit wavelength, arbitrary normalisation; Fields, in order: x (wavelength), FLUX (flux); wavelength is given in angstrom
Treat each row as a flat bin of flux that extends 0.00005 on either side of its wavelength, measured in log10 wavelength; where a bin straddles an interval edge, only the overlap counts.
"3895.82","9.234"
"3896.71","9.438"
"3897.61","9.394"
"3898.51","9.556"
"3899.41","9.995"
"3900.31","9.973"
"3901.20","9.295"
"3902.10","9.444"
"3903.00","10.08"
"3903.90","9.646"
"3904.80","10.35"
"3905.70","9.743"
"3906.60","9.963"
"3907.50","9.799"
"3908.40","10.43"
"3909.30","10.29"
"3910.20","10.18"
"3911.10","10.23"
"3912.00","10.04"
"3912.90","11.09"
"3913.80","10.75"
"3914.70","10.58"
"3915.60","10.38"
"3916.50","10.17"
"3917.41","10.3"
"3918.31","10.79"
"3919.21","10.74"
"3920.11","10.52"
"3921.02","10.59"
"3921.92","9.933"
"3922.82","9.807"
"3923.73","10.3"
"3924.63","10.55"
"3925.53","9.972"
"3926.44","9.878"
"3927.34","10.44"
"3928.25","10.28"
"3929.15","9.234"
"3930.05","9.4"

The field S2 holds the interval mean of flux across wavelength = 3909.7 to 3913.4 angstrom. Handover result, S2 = 10.4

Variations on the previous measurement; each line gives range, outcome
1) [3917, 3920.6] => 10.6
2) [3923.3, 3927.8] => 10.2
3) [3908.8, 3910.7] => 10.2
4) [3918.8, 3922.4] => 10.4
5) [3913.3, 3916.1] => 10.6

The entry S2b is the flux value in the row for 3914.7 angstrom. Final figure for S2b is 10.58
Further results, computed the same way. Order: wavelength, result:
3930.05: 9.4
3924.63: 10.55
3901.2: 9.295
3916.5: 10.17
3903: 10.08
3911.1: 10.23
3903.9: 9.646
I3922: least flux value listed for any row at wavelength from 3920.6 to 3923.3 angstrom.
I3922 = 9.807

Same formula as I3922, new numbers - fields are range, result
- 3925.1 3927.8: 9.878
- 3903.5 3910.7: 9.646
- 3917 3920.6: 10.3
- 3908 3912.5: 10.04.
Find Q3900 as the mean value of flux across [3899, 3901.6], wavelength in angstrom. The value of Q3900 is 9.78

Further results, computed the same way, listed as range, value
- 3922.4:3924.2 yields 10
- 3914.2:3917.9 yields 10.4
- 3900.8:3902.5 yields 9.36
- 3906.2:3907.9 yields 9.88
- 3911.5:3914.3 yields 10.6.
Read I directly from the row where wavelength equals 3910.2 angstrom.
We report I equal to 10.18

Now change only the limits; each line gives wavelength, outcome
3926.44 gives 9.878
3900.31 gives 9.973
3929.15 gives 9.234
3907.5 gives 9.799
